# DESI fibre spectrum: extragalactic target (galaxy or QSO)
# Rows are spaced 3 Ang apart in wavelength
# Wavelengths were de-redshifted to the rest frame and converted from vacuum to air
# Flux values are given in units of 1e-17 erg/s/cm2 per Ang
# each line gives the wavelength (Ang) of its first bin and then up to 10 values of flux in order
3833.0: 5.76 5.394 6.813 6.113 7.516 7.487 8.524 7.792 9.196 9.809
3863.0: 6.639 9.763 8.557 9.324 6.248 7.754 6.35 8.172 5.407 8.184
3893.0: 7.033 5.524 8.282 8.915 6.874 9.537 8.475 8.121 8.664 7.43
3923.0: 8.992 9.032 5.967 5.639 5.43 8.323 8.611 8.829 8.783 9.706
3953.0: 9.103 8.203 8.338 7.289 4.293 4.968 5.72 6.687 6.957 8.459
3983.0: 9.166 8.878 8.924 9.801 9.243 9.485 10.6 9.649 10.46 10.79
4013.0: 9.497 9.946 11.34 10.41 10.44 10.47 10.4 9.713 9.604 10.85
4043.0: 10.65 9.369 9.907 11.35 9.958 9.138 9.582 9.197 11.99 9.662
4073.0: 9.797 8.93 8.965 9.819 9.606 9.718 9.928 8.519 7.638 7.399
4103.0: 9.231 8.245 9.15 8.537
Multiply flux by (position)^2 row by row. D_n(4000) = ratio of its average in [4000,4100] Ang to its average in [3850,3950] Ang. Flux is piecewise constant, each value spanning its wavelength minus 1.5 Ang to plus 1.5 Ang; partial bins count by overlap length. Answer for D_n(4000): 1.35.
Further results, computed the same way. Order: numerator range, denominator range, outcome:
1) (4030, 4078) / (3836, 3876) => 1.40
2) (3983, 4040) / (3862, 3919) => 1.36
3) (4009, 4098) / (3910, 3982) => 1.38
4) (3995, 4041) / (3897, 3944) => 1.36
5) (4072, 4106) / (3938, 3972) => 1.25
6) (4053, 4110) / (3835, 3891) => 1.36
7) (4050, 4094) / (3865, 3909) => 1.40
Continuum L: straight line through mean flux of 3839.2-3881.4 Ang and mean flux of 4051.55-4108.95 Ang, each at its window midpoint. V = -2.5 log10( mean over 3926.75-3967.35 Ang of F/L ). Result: 0.129 mag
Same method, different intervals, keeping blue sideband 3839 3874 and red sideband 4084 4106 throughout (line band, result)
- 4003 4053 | -0.19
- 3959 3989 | 0.19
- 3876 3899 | 0.18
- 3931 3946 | 0.12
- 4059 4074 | -0.15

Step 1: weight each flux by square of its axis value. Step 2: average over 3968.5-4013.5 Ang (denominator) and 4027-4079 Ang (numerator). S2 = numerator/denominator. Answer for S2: 1.16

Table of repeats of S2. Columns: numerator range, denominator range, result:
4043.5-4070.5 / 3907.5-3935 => 1.38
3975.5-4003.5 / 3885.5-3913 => 1.25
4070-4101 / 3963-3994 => 1.29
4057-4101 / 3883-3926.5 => 1.29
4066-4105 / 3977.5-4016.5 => 1.02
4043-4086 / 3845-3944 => 1.37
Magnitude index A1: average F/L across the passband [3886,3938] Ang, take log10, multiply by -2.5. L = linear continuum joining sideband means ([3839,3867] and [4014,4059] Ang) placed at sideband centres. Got 0.16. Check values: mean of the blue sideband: 7.99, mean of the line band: 7.54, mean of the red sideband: 10.2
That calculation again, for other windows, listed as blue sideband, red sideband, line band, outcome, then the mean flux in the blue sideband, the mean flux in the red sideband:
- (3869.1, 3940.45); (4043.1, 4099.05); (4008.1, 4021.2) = -0.17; 7.59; 9.62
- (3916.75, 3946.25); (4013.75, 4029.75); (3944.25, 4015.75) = 0.08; 7.68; 10.5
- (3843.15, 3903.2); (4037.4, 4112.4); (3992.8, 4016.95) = -0.12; 7.81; 9.5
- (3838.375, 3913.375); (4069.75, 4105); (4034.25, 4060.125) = -0.14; 7.79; 9.07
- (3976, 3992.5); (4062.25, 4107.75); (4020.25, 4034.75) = -0.16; 8.68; 9.24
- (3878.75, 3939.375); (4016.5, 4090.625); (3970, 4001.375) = 0.05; 7.52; 10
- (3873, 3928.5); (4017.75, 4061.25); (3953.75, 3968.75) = 0.27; 7.7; 10.2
